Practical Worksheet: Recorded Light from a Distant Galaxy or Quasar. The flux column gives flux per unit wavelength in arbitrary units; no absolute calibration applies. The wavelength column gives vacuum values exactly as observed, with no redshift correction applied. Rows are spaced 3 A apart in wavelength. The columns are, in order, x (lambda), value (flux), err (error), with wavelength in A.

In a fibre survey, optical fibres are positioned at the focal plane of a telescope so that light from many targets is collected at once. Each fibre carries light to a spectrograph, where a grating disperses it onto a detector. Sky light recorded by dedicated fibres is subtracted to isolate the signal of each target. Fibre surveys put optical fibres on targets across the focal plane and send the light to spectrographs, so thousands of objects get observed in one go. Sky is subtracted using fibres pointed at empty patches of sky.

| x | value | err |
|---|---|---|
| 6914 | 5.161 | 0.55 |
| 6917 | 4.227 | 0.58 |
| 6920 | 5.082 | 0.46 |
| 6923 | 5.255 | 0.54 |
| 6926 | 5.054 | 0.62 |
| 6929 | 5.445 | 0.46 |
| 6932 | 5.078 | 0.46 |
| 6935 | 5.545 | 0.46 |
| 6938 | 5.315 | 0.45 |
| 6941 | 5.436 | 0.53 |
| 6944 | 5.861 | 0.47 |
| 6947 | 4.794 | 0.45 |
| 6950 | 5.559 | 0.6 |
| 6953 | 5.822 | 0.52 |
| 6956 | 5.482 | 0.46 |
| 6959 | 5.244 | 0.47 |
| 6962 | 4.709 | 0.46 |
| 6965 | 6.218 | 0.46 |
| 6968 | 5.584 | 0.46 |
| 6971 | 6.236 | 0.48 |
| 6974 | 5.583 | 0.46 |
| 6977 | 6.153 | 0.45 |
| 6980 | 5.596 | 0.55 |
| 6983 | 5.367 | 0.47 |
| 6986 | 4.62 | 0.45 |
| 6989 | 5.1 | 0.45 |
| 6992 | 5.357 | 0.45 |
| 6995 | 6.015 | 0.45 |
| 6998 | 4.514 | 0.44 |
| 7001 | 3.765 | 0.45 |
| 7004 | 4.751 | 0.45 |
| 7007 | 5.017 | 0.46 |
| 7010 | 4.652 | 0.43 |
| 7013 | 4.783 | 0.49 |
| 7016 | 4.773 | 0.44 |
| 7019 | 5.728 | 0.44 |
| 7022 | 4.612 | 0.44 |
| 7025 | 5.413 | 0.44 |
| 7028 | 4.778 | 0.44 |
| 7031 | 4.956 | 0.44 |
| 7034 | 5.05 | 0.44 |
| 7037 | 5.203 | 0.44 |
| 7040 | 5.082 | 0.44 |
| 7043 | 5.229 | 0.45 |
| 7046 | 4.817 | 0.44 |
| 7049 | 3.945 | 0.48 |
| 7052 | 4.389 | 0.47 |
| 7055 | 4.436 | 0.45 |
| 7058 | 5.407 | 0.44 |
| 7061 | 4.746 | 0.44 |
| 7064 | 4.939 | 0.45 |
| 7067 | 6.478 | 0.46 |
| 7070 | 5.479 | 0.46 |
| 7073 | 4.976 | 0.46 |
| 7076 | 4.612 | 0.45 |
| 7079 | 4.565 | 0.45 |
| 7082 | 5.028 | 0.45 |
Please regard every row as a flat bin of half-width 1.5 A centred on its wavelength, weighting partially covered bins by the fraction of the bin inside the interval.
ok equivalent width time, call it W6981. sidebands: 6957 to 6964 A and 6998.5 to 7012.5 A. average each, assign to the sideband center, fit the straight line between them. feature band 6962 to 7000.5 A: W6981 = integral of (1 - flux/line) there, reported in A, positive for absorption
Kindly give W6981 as -4.7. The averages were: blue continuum 5.1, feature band 5.45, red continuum 4.56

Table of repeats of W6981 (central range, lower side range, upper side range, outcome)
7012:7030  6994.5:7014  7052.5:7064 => -1.00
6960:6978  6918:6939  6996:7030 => -2.47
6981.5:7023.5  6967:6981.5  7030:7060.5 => 3.93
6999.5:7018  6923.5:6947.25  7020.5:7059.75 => 1.31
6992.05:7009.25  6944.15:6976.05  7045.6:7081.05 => 1.45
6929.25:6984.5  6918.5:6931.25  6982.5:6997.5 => -3.31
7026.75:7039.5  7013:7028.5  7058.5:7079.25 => 0.18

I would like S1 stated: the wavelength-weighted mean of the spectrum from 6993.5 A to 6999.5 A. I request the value 5.26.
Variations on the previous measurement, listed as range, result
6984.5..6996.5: 5.27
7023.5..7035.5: 5.05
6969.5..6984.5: 5.79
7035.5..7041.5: 5.14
